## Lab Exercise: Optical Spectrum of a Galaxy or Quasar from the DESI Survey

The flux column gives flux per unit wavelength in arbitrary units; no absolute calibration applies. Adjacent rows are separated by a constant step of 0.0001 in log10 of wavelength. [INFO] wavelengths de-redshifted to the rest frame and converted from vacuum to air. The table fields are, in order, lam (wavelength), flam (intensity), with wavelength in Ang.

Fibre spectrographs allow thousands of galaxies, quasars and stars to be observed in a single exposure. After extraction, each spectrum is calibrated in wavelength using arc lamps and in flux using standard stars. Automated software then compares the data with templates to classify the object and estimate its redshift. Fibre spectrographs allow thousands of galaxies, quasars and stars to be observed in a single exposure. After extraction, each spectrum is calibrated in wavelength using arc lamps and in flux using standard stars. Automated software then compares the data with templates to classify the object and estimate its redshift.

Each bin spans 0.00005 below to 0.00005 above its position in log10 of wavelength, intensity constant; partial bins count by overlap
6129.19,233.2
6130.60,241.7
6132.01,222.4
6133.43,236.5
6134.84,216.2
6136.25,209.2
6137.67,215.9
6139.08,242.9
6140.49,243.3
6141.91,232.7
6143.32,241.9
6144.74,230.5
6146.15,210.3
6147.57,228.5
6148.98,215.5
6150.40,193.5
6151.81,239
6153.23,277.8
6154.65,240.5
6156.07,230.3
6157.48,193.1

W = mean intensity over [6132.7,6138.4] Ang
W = 219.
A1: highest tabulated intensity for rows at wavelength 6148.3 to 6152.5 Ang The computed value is 239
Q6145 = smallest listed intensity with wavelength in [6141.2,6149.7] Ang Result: 210.3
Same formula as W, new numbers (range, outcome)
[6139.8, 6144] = 239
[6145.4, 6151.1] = 212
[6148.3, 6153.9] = 231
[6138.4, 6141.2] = 243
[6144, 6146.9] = 220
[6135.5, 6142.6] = 229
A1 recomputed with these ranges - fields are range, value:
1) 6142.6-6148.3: 241.9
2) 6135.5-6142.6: 243.3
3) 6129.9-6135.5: 241.7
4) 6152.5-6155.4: 277.8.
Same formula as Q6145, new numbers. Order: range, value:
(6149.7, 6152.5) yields 193.5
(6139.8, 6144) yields 232.7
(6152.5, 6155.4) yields 240.5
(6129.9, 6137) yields 209.2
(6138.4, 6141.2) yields 242.9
